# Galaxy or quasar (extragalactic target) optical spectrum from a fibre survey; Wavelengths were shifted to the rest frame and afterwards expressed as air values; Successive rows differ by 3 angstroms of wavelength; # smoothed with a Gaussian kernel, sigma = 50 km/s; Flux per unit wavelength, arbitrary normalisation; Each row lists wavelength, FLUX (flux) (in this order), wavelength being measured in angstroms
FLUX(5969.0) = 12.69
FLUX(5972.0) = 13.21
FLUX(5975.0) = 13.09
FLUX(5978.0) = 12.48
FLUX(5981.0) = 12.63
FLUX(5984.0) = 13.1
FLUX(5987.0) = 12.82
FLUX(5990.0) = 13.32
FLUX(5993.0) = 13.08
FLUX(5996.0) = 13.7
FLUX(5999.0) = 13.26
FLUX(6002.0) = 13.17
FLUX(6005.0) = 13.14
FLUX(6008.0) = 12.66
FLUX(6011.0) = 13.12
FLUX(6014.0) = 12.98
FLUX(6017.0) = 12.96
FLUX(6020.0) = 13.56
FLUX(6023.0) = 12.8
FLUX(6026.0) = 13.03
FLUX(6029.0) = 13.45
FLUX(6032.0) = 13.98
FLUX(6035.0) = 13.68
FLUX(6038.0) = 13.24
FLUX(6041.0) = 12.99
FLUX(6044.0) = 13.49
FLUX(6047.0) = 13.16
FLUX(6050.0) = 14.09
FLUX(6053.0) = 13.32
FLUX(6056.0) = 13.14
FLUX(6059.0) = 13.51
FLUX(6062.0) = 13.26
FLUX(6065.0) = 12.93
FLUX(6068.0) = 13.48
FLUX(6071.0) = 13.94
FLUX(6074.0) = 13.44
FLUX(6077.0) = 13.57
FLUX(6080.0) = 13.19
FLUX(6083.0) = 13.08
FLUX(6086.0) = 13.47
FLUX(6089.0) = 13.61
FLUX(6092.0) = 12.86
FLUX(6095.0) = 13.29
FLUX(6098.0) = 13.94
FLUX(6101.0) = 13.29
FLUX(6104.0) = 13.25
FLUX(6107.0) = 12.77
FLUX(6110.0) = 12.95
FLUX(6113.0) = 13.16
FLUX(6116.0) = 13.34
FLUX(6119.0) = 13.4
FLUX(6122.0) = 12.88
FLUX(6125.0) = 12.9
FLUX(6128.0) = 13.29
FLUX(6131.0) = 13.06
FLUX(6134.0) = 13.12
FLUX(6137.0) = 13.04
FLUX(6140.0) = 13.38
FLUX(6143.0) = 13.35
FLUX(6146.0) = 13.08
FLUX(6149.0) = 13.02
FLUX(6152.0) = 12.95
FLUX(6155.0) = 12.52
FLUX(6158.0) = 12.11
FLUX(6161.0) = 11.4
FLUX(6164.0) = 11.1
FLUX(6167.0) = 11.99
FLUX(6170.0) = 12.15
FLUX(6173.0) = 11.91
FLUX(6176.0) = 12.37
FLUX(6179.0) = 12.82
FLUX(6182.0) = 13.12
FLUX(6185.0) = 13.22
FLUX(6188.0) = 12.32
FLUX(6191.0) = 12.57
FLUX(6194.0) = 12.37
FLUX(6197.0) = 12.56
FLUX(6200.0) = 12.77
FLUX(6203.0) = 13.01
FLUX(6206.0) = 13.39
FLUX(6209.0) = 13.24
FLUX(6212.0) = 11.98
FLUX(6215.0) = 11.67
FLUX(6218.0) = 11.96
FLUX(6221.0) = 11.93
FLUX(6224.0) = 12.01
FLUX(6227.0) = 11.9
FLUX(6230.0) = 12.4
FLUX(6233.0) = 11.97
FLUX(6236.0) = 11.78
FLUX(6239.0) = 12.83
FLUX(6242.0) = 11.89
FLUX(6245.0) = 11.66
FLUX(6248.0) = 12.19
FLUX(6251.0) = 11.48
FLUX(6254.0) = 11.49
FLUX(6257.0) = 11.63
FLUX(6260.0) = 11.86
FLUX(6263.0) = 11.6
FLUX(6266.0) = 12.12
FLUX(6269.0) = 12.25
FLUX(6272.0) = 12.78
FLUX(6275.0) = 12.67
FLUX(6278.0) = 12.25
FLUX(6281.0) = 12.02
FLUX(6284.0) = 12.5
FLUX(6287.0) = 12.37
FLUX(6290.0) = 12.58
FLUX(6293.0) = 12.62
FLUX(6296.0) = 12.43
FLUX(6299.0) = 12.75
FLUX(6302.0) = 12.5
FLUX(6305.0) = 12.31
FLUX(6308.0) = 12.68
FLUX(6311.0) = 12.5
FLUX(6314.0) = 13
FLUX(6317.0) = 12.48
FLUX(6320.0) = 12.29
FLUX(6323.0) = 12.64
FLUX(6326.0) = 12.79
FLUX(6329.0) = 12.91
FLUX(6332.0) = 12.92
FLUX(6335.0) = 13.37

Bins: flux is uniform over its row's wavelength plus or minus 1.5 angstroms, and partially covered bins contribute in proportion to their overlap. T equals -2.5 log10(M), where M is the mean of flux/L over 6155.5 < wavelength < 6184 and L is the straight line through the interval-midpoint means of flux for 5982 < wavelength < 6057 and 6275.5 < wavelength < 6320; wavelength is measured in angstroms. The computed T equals 0.06 mag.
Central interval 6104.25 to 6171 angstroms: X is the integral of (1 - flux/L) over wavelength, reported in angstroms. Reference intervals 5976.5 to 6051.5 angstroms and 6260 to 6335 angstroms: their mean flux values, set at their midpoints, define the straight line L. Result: 0.6 angstroms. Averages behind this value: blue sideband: 13.2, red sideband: 12.5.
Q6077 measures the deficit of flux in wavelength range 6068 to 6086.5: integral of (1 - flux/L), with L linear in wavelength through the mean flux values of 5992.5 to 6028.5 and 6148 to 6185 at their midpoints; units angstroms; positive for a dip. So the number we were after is -1.0 angstroms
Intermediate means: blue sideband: 13.1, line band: 13.4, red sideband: 12.3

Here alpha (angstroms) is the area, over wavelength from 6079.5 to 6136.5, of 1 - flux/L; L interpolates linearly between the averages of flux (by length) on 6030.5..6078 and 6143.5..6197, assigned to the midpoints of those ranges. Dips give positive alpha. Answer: -0.97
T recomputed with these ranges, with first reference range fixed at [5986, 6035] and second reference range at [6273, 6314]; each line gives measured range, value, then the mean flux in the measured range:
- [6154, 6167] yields 0.093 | 11.8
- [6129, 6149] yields -0.023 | 13.2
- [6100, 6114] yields -0.009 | 13.1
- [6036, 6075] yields -0.024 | 13.4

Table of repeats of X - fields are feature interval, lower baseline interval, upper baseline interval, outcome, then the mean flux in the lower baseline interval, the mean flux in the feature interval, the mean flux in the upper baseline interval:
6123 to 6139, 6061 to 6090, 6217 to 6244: -0.2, 13.4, 13.1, 12.1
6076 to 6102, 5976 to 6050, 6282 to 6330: -0.7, 13.2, 13.4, 12.6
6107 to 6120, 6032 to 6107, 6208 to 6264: -0.1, 13.4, 13.2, 12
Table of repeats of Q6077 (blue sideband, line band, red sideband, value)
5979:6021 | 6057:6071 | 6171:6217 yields -0.46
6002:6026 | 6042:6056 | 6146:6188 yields -0.62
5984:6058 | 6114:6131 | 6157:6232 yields -0.59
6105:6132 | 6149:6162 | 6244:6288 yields 0.47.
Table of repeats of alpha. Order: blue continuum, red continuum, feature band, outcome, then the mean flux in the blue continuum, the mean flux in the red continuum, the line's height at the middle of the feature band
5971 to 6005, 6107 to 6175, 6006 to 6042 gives -0.6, 13.1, 12.7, 13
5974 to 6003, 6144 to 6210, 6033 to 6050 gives -0.6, 13.1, 12.5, 12.9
